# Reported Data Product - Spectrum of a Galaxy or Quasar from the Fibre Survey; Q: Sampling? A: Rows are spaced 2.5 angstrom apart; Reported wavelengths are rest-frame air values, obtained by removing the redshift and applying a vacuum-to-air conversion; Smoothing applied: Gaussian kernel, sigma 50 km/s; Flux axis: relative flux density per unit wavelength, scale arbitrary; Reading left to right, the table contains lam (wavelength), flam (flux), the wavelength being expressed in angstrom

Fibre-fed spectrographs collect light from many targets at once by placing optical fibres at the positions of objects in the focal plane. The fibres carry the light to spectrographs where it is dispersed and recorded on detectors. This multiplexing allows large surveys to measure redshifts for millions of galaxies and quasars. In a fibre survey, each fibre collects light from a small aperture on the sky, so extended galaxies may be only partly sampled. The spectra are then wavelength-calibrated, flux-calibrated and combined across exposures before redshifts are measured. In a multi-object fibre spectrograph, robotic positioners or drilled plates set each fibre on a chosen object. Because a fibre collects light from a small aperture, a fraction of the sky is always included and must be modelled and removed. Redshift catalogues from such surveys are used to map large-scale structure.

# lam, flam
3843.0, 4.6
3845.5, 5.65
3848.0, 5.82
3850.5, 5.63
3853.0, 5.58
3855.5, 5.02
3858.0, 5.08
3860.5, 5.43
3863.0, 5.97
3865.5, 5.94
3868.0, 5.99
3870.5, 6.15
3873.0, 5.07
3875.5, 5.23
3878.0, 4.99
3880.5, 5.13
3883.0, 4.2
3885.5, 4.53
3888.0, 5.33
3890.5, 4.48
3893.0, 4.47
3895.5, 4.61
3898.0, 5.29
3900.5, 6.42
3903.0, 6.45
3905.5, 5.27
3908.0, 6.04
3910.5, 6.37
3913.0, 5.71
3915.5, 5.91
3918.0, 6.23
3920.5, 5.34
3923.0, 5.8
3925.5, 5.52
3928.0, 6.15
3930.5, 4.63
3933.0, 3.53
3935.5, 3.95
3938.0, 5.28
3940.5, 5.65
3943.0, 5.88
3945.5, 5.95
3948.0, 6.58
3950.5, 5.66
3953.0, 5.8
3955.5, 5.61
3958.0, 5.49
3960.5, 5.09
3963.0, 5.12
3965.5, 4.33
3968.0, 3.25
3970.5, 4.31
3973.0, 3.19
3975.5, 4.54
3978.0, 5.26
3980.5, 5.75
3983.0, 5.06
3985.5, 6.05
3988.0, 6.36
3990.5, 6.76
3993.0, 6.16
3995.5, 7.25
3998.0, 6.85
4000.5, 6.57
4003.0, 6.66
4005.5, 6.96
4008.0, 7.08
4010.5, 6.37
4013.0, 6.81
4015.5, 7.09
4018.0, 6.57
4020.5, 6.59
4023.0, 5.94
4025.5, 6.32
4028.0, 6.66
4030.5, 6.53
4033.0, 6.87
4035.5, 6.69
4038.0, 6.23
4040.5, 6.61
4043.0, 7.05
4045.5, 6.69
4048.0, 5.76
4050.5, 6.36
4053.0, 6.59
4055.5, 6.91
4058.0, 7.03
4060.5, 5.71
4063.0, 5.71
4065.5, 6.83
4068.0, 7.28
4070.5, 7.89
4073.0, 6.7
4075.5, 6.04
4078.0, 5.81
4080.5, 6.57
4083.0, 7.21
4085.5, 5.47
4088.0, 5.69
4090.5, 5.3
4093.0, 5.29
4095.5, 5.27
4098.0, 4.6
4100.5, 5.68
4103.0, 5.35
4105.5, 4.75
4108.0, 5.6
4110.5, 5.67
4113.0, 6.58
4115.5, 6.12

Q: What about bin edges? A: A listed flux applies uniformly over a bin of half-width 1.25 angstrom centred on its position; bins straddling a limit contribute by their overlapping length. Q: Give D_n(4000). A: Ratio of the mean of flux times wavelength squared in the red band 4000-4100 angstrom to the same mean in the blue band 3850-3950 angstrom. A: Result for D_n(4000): 1.27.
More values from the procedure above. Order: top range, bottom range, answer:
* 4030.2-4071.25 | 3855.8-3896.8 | 1.40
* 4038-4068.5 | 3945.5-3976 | 1.37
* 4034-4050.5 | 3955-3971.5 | 1.44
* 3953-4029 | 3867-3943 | 1.15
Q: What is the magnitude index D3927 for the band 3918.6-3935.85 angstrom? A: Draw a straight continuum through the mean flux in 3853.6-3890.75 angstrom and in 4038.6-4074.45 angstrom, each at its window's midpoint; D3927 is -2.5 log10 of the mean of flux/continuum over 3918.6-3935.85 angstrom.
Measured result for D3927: 0.12 mag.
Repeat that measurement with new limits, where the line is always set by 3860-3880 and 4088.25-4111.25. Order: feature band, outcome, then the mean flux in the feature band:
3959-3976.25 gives 0.27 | 4.27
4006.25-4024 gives -0.23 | 6.65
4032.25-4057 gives -0.22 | 6.57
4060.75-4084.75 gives -0.23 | 6.61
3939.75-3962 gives -0.05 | 5.74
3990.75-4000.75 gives -0.23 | 6.73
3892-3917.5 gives -0.03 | 5.68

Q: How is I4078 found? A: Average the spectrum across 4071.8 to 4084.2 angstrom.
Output 6.46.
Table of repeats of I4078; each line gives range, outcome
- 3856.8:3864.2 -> 5.49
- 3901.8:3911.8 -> 6.03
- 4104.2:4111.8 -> 5.35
